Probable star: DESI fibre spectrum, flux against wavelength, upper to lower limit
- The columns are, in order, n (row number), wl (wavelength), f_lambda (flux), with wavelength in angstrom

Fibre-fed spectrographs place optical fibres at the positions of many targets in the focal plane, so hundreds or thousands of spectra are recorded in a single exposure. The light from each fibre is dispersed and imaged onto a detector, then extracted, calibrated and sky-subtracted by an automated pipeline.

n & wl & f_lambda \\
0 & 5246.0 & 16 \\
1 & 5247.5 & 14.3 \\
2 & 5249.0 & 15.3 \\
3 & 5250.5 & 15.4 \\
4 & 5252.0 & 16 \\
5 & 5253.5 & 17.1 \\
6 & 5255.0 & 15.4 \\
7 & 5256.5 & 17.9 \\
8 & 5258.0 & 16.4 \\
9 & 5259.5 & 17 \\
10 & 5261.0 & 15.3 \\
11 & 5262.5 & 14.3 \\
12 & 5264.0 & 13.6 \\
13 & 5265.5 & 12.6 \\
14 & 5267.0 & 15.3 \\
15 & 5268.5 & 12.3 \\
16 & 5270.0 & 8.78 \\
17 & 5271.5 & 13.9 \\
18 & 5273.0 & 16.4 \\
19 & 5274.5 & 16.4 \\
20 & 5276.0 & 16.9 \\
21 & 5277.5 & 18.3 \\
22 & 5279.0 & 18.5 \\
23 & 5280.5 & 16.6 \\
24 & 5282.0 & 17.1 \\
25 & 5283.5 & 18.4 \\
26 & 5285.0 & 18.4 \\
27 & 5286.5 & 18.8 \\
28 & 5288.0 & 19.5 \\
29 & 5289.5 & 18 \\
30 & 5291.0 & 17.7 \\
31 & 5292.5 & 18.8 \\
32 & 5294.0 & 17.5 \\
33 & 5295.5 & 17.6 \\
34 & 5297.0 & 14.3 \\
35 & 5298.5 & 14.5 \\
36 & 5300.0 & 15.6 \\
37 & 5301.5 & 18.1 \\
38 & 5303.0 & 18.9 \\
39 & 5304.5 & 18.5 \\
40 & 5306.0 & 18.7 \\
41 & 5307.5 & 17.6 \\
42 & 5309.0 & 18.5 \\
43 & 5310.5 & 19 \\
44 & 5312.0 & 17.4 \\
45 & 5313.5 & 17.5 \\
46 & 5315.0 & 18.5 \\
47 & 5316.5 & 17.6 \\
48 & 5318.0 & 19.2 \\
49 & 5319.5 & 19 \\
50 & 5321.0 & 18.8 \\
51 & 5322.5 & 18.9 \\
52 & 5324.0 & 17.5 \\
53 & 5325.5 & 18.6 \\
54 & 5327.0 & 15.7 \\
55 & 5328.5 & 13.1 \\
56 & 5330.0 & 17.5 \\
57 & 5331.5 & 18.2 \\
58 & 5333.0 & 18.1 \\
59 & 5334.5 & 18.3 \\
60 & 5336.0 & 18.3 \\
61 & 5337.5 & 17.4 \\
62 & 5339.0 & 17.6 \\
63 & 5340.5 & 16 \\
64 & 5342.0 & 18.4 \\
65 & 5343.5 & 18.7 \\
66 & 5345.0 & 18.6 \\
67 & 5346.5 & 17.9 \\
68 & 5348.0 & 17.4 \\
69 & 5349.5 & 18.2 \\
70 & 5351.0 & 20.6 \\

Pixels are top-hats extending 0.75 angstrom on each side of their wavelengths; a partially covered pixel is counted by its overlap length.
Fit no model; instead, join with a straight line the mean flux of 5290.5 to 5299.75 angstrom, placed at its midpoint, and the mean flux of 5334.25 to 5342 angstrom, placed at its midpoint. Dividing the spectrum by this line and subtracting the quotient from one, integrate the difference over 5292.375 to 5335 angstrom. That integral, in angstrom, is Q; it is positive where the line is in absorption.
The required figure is -1.5 angstrom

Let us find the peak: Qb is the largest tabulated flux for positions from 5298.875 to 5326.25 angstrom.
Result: 19.2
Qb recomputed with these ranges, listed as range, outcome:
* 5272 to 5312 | 19.5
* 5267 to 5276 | 16.9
